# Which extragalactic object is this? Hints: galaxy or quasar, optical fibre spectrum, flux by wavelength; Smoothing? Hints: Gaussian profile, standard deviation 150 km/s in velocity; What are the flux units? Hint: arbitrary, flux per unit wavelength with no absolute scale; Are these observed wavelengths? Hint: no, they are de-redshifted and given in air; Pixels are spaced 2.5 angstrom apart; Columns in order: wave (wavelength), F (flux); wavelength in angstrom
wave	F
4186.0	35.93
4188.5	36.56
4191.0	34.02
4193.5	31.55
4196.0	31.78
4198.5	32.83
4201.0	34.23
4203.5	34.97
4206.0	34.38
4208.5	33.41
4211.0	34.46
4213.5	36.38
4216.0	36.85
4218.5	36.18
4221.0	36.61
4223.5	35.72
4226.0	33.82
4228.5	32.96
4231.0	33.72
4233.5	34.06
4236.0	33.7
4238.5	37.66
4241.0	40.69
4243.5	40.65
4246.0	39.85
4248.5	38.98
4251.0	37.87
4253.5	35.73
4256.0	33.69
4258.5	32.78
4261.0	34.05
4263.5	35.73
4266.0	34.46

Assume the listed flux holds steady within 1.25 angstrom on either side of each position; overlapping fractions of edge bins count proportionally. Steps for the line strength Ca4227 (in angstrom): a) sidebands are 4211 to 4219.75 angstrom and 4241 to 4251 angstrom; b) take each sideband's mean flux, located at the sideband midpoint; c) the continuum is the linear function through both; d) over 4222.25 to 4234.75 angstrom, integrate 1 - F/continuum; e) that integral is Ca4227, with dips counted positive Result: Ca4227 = 1.2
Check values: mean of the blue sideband 36.2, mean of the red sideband 39.7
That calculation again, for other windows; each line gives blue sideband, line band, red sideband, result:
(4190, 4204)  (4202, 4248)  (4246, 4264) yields -2.0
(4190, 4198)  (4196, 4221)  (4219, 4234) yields -1.0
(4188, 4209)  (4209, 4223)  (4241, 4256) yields -0.2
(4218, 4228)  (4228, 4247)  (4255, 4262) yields -1.2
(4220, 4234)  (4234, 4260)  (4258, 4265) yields -2.0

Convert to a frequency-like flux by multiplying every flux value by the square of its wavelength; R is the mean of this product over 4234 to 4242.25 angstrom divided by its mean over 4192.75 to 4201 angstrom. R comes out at 1.17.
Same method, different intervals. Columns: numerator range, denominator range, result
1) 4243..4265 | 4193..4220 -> 1.08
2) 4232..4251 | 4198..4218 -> 1.11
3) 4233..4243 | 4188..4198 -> 1.14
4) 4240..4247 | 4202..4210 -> 1.20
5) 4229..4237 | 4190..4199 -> 1.06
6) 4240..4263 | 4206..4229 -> 1.07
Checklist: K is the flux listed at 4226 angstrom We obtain 33.82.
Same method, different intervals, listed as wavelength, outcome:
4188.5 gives 36.56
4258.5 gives 32.78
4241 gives 40.69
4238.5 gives 37.66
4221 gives 36.61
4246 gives 39.85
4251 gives 37.87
